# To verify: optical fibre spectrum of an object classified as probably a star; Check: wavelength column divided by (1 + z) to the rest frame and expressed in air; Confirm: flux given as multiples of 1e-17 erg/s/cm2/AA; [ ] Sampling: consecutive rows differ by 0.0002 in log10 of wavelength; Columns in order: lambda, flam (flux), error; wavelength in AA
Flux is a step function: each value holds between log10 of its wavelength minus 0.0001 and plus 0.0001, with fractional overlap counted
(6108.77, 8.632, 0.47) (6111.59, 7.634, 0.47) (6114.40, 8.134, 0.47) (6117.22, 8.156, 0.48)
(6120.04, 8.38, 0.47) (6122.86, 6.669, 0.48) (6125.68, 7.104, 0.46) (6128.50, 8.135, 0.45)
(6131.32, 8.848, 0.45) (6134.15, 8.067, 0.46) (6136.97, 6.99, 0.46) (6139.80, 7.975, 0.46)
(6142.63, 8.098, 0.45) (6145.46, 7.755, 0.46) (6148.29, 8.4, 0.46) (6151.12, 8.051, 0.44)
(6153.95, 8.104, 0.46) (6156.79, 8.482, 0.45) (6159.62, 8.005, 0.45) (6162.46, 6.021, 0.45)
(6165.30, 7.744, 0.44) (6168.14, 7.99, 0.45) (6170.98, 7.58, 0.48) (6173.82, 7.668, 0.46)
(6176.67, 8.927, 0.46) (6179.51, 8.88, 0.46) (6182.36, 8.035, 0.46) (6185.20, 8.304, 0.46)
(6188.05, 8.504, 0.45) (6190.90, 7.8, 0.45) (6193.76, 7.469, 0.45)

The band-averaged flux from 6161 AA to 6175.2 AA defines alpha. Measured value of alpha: 7.4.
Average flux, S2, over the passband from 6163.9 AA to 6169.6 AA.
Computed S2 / 7.87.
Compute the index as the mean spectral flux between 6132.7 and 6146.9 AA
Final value 7.78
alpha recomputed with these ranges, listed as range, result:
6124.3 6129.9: 7.62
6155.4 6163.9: 7.5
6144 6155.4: 8.08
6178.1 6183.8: 8.46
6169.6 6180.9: 8.27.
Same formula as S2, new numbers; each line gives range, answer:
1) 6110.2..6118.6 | 7.98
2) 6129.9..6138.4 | 7.97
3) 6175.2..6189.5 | 8.53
